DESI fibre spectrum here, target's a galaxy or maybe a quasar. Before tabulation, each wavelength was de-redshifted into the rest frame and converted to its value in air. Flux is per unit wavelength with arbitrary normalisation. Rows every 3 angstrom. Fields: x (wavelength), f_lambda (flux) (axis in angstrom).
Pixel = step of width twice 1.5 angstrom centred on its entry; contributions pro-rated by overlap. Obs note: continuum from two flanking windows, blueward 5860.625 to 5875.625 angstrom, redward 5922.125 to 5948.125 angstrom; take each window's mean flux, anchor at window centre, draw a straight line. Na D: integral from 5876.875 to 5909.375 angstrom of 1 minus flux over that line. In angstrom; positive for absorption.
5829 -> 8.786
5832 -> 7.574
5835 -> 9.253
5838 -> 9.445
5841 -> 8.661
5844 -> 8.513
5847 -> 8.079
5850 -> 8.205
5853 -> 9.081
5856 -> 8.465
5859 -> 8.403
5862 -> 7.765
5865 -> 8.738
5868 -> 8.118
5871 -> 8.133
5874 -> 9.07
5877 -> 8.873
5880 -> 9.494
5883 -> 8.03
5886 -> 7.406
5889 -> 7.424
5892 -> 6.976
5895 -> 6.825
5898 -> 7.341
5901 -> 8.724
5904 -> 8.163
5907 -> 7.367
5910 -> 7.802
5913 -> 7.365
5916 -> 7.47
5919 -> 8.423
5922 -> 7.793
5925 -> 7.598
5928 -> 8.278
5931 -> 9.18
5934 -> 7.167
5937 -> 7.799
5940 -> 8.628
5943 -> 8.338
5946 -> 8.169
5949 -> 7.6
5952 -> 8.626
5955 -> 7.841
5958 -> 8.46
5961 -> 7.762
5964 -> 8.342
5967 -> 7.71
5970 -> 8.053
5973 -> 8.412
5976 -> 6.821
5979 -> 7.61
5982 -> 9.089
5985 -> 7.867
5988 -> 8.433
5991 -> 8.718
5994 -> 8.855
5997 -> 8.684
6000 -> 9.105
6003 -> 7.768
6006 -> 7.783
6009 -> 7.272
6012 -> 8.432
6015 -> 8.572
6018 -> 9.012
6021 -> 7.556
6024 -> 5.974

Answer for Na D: 1.8 angstrom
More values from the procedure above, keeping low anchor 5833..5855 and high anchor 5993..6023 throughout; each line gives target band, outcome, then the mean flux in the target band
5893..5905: 1.2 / 7.71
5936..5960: 0.7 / 8.18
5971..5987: 0.7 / 7.98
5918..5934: 0.6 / 8.15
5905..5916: 1.3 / 7.54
